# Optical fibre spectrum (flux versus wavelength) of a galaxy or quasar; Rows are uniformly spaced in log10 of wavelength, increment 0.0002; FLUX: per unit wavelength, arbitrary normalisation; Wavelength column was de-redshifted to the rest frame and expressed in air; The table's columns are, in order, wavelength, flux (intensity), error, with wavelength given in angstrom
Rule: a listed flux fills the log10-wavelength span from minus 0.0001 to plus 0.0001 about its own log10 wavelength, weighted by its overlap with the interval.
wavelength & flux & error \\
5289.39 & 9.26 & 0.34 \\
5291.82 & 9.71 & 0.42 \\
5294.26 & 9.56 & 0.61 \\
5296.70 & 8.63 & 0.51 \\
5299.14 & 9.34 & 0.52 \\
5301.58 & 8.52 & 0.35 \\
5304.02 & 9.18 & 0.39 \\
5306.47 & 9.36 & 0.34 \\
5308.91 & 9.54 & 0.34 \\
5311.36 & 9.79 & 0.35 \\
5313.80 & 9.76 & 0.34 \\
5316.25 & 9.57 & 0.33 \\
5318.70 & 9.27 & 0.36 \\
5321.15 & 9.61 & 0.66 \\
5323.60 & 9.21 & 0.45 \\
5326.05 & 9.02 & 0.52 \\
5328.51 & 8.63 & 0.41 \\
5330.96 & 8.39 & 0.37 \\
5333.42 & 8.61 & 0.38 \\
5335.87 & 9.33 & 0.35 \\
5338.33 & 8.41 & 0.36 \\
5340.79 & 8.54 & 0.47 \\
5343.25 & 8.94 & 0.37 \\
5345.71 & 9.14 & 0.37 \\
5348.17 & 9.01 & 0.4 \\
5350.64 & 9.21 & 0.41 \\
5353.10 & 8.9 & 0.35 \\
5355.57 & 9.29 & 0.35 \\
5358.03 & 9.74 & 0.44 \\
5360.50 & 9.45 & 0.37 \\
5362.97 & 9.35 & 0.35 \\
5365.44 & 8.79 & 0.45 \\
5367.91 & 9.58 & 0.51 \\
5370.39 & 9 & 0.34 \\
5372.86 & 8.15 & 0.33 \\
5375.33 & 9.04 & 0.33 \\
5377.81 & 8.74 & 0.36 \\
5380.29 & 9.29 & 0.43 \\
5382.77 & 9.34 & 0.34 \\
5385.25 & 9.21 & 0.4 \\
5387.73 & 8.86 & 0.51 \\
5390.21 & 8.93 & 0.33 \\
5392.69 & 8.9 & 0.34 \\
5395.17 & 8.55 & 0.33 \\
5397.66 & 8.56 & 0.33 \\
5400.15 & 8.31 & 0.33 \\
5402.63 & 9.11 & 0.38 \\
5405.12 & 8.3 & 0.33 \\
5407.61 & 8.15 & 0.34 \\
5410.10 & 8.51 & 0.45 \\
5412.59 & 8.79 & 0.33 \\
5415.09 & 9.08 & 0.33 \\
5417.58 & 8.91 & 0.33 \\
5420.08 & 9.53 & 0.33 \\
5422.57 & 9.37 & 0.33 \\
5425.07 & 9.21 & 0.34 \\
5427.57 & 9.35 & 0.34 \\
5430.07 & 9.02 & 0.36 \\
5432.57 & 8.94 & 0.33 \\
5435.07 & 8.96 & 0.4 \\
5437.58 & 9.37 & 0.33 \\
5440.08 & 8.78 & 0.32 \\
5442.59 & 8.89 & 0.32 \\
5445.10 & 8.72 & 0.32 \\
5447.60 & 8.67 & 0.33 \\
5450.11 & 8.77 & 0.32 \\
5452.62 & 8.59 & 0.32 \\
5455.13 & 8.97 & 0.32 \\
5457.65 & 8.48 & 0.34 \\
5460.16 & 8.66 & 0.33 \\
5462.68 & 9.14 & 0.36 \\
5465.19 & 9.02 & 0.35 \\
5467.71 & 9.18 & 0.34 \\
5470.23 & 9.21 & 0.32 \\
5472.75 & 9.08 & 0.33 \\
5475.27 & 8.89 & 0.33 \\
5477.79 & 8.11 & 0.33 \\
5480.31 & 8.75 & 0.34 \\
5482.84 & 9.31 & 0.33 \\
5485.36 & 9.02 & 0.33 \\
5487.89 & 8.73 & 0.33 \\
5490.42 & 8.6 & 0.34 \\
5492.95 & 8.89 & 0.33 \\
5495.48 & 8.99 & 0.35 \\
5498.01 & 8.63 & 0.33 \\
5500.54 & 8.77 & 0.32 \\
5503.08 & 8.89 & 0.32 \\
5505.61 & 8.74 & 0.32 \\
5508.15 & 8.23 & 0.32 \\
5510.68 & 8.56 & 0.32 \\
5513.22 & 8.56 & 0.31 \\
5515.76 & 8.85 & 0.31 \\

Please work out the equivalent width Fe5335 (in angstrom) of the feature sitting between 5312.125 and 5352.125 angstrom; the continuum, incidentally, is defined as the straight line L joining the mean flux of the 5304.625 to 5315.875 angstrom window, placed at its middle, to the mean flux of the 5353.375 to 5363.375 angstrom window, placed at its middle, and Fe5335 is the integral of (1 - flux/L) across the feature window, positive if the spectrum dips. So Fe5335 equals 1.9 angstrom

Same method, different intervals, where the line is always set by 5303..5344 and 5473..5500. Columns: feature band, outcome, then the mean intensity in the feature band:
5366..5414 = 1.01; 8.81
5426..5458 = -0.03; 8.9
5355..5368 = -0.43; 9.36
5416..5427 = -0.40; 9.26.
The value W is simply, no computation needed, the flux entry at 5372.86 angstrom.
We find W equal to 8.15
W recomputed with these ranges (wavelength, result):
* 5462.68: 9.14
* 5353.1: 8.9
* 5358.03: 9.74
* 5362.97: 9.35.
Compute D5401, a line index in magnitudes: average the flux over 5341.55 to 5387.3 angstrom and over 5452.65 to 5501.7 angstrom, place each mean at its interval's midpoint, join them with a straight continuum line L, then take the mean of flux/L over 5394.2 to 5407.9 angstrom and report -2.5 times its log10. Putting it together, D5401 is 0.06 mag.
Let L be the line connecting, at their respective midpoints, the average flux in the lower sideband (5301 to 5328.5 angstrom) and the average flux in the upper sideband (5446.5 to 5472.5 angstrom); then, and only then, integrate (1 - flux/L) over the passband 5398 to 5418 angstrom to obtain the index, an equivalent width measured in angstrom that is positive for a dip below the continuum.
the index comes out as 0.9 angstrom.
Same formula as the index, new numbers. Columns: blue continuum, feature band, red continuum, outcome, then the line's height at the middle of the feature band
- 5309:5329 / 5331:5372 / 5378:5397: 0.64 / 9.2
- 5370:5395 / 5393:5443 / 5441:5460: -0.36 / 8.82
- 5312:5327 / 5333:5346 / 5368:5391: 0.65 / 9.28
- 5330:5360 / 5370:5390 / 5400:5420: -0.26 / 8.84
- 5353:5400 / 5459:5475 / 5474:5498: -0.37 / 8.84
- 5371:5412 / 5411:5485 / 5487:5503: -1.61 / 8.77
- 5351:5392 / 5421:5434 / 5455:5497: -0.29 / 8.98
